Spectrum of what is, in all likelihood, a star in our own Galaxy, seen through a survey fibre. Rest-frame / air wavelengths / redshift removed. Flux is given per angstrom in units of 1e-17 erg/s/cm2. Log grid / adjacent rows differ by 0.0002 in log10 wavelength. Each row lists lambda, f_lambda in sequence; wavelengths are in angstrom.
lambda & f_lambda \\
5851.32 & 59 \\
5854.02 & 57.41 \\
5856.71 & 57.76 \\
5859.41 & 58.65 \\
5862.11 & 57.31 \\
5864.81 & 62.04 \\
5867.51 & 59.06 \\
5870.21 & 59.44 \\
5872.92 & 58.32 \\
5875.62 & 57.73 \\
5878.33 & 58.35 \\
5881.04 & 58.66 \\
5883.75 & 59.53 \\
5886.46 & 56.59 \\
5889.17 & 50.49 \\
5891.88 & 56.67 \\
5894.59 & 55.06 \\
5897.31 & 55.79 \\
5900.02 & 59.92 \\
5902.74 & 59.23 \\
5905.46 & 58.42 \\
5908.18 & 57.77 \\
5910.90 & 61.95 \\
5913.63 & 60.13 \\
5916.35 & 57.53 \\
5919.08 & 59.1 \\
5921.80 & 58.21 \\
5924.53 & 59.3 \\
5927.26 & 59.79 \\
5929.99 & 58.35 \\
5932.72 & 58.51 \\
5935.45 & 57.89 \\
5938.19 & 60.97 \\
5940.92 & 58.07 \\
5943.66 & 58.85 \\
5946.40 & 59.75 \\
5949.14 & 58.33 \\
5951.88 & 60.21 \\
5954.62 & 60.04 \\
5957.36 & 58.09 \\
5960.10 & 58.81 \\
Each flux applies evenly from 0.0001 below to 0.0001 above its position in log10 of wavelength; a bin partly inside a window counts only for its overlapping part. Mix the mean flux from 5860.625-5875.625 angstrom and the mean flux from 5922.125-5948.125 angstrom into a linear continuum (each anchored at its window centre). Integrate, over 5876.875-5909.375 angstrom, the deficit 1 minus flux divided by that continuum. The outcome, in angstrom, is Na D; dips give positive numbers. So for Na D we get 1.0 angstrom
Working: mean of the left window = 59.1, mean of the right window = 59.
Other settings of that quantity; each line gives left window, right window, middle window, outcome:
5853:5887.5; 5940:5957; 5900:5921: -0.1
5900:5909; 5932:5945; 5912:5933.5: 0.0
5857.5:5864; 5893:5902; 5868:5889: -0.1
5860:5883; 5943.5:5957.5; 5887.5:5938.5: 0.9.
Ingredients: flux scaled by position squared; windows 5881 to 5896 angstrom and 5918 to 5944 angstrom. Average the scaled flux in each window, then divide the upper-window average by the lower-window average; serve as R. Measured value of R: 1.1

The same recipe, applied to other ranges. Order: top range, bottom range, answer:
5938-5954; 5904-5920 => 1.01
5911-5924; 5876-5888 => 1.03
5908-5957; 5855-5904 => 1.04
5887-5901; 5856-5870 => 0.95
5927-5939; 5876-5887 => 1.03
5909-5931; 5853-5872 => 1.03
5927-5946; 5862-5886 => 1.02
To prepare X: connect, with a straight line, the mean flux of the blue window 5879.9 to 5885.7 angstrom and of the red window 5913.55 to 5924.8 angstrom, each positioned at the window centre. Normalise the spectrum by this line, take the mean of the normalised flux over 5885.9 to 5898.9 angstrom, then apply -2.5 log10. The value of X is 0.07 mag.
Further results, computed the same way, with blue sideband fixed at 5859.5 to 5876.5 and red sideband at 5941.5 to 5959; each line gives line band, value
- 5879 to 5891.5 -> 0.05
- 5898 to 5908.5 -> 0.01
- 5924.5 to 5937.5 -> 0.01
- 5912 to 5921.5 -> 0.00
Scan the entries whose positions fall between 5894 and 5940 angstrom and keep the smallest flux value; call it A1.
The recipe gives 55.06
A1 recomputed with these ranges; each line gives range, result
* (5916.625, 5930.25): 58.21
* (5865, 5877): 57.73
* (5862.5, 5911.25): 50.49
